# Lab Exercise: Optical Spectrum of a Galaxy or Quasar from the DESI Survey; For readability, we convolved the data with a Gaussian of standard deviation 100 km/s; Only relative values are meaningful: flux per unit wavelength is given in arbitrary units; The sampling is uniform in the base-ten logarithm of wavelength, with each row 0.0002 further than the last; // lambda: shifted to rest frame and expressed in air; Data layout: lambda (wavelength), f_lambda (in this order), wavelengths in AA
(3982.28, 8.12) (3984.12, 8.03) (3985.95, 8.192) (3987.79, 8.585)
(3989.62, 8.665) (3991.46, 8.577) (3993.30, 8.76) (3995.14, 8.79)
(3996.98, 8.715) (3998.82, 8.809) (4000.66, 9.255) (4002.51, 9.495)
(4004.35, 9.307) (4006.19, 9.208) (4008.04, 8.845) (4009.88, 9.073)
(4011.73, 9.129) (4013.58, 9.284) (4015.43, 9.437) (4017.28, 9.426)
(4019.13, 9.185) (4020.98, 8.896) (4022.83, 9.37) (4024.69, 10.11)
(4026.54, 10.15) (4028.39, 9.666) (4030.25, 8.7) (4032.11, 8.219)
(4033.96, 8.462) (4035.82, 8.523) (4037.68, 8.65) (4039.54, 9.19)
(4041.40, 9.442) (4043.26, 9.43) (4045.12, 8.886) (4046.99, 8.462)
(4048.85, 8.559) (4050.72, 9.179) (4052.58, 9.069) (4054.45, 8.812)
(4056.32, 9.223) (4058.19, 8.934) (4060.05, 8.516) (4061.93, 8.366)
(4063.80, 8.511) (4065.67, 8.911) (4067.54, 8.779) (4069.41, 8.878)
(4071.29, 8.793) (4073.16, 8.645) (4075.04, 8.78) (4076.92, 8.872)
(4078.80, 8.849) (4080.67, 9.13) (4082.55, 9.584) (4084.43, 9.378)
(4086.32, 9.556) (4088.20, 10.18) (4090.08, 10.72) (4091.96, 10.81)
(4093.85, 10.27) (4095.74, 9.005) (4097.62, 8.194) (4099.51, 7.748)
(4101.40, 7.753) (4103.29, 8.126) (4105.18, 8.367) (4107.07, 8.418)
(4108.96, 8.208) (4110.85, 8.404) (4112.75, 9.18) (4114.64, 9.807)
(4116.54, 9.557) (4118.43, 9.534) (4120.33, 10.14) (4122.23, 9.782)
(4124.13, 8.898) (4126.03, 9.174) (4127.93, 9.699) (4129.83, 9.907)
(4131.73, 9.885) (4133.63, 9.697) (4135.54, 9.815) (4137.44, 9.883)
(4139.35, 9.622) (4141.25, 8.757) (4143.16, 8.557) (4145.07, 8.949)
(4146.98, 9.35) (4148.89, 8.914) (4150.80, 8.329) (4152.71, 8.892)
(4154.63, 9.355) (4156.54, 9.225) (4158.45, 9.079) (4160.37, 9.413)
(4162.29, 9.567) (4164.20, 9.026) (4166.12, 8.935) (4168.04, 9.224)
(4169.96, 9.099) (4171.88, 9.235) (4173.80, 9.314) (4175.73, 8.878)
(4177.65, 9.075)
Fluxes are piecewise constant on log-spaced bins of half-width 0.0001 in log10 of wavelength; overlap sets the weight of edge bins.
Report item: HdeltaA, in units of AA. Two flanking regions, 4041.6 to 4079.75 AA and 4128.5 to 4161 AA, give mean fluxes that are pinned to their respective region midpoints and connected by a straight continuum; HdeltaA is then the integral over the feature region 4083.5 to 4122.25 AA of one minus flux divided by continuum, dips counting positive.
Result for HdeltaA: -0.5 AA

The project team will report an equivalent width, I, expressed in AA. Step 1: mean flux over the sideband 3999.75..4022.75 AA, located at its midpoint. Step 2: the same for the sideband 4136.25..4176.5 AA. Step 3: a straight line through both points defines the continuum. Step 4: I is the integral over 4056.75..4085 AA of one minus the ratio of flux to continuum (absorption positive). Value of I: 1.0 AA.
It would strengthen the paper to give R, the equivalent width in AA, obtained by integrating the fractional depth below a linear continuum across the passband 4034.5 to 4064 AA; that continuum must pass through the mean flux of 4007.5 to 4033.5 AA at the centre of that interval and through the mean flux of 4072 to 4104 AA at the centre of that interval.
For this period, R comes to 1.1 AA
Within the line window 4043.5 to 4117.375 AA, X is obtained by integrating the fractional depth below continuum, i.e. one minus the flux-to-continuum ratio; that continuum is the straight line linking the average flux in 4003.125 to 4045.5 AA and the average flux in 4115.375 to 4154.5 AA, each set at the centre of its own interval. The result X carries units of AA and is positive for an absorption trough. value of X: 2.42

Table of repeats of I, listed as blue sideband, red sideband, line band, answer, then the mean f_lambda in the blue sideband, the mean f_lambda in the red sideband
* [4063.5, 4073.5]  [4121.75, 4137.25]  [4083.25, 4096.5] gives -1.3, 8.78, 9.62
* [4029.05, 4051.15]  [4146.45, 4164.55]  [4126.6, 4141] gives -1.1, 8.81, 9.11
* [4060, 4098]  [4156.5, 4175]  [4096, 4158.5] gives 0.9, 9.21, 9.2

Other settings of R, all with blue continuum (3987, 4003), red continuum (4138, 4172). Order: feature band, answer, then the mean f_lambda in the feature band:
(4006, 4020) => -0.5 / 9.19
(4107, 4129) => -0.6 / 9.27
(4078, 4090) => -0.8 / 9.55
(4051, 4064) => 0.2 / 8.81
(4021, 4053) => -0.6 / 9.06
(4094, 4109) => 1.1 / 8.34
